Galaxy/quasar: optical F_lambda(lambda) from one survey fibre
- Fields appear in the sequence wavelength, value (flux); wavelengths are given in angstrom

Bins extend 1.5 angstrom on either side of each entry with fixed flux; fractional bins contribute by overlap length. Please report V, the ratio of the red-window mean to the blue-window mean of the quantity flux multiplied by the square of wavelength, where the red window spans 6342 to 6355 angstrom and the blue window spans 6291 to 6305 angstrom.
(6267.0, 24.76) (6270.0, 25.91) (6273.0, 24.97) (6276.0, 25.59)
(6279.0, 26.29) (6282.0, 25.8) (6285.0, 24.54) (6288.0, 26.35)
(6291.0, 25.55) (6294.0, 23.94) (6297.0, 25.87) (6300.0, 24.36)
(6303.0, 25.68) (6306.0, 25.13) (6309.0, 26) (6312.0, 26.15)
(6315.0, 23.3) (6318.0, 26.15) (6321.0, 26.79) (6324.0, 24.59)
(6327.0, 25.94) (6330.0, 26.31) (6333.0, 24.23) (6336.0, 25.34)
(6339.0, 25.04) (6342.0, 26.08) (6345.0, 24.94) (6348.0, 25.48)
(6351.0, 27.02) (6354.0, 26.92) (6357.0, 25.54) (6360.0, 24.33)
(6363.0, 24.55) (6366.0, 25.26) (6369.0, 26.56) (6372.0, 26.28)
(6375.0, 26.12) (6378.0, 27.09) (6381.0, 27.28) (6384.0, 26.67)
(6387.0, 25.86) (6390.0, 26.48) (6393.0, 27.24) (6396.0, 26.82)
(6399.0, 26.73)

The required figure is 1.06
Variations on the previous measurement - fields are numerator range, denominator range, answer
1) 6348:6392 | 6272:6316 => 1.06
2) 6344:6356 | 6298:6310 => 1.05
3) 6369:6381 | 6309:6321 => 1.06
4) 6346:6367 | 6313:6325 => 1.02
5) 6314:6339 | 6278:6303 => 1.01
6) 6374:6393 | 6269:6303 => 1.08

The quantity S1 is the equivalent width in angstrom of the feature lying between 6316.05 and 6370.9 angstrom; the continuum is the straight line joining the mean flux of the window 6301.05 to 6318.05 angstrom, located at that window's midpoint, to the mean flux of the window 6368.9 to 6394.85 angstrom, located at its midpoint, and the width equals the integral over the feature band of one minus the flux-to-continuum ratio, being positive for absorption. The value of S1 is 0.7 angstrom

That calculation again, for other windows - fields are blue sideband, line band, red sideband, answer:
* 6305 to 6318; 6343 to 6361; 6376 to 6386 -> 0.3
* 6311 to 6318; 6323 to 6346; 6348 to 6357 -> 0.4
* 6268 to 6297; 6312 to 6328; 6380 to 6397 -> 0.3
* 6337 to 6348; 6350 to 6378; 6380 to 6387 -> 0.2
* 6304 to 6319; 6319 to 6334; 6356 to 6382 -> -0.1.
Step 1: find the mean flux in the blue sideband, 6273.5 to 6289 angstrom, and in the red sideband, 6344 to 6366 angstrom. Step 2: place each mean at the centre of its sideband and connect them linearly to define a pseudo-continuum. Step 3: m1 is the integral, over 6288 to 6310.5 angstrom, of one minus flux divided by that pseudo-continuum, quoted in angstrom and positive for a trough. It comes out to 0.3 angstrom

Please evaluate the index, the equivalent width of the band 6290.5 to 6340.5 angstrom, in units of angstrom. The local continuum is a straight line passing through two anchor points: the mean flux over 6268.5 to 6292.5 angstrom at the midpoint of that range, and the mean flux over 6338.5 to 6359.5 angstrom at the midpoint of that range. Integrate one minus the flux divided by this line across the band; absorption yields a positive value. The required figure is 0.81 angstrom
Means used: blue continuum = 25.6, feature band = 25.3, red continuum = 25.8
